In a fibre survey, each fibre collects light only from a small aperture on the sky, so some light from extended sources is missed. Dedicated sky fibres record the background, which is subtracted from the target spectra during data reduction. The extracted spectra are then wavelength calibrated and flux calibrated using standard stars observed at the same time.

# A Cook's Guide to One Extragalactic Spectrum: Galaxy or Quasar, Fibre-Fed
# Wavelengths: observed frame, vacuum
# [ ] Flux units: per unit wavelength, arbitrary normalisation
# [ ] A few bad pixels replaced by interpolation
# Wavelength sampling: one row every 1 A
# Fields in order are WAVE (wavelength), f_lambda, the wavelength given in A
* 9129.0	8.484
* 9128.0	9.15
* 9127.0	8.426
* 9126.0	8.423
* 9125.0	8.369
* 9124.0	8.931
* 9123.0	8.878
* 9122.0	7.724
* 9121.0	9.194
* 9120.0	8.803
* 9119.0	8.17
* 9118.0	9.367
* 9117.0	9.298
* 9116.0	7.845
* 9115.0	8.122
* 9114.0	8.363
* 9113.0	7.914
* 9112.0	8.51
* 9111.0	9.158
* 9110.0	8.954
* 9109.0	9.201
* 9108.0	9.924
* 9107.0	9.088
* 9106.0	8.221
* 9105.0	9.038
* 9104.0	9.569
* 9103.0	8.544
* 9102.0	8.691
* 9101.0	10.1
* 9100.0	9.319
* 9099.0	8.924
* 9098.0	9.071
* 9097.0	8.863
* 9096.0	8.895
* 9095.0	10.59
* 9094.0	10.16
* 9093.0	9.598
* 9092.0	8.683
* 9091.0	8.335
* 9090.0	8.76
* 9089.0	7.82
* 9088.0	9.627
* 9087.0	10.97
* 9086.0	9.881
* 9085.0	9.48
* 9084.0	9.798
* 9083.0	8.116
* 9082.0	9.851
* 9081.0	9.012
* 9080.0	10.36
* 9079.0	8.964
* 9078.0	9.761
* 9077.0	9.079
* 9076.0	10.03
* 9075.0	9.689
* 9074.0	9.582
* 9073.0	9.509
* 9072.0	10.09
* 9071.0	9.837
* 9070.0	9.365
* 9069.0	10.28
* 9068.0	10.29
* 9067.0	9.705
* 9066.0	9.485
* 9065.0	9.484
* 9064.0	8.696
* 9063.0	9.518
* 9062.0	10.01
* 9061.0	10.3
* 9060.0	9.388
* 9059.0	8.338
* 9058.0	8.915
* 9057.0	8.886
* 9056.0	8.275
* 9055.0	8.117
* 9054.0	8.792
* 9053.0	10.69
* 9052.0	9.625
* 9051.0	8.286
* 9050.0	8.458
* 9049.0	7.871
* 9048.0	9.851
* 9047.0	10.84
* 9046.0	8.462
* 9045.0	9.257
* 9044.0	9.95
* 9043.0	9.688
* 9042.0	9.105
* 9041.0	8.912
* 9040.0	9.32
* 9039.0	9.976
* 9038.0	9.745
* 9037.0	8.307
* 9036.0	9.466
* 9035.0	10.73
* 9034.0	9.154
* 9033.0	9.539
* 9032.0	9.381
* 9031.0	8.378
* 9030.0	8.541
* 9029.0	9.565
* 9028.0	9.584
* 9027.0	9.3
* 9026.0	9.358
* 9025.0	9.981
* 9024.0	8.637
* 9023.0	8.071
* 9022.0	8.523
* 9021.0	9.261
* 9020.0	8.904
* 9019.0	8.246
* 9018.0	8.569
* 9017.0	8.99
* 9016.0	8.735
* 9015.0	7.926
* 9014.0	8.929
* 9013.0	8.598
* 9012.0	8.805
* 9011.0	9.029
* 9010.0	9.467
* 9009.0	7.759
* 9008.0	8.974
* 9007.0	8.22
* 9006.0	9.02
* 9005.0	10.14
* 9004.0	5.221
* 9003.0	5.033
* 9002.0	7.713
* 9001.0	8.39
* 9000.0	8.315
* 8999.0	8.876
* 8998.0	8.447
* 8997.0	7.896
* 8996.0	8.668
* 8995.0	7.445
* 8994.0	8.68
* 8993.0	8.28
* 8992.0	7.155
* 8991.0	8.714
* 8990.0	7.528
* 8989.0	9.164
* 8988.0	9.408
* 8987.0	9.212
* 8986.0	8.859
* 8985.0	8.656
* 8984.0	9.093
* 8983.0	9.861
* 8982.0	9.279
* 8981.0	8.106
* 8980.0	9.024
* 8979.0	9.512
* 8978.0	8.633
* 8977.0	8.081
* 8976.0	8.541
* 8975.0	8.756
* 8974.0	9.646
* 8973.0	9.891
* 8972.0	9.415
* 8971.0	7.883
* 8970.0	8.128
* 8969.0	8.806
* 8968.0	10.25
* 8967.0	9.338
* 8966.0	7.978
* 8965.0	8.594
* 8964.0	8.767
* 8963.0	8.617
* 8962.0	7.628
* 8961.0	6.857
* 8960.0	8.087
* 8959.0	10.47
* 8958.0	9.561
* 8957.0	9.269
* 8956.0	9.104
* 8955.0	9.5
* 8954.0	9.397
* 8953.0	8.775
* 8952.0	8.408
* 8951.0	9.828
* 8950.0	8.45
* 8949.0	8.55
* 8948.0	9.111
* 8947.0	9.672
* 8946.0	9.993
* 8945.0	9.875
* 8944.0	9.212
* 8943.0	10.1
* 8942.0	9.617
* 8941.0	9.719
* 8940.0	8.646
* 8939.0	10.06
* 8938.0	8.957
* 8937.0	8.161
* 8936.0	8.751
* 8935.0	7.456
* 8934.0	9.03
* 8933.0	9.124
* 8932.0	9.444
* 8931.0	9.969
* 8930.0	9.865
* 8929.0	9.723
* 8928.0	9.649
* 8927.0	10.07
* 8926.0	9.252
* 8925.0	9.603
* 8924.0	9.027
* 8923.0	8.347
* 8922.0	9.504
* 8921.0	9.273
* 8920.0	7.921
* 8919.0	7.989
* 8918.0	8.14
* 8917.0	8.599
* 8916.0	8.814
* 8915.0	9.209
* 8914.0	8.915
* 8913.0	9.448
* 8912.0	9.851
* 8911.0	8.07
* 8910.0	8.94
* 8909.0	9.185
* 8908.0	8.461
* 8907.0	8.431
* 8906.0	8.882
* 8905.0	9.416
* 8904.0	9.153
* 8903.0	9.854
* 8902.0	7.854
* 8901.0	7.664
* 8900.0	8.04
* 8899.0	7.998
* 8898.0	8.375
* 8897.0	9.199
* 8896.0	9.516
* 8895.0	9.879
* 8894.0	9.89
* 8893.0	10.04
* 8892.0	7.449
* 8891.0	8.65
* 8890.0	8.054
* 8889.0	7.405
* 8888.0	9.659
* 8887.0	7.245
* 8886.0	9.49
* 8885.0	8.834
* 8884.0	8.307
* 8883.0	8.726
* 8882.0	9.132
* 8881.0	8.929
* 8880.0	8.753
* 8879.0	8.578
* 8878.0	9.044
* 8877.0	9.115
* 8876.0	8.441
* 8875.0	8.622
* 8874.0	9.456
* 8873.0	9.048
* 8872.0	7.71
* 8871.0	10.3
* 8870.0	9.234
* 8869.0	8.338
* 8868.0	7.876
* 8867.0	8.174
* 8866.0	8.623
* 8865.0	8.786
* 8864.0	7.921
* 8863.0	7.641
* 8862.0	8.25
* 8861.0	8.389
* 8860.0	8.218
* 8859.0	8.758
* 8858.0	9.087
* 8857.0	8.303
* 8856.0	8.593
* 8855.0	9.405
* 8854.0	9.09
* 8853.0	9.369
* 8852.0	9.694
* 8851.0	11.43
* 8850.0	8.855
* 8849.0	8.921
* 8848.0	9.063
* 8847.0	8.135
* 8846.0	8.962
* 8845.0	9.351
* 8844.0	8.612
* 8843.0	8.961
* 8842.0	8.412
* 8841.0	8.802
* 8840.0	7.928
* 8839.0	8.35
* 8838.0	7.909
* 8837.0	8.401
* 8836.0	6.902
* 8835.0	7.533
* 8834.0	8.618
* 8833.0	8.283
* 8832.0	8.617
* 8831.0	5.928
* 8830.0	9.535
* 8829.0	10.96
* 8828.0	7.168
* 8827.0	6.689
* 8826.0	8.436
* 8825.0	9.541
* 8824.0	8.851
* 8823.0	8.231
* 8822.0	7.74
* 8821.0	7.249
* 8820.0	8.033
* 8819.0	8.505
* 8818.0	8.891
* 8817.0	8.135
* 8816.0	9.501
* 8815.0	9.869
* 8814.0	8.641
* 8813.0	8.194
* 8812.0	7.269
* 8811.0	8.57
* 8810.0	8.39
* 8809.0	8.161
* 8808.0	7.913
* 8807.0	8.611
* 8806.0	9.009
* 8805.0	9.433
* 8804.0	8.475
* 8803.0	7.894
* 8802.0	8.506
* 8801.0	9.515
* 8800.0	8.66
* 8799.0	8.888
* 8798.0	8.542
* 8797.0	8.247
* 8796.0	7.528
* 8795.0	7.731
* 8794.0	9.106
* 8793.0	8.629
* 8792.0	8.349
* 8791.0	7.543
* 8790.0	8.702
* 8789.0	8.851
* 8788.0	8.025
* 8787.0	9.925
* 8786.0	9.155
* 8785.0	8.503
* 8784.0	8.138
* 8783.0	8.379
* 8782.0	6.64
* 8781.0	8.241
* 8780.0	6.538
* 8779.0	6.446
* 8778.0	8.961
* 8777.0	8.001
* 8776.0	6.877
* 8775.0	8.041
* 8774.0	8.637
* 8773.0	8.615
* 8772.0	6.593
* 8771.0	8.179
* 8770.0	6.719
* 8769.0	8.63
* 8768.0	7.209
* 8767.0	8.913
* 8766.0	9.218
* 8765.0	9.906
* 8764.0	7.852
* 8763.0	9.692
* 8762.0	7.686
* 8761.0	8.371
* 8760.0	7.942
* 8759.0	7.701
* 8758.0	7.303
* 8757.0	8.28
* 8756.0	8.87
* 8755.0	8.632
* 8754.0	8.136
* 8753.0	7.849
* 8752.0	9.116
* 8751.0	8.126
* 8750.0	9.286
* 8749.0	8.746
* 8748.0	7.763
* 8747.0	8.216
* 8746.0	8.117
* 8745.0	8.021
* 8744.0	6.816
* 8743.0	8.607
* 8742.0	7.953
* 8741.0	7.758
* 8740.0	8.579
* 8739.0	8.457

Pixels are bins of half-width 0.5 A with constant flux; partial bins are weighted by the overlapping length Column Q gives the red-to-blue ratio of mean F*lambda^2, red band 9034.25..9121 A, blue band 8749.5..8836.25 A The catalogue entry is 1.2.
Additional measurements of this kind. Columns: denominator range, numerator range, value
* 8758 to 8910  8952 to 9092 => 1.10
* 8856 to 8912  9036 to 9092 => 1.12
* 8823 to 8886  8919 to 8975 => 1.07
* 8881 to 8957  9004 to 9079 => 1.05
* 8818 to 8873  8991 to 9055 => 1.07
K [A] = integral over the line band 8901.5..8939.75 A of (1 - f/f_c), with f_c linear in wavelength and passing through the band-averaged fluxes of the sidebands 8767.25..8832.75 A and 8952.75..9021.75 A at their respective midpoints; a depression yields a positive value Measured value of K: -2.2 A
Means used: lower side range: 8.27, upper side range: 8.64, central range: 9.01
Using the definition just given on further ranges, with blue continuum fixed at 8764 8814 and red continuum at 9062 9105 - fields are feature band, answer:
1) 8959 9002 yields 1.85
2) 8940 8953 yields -0.63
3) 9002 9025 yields 1.84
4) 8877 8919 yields -0.36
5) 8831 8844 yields 0.48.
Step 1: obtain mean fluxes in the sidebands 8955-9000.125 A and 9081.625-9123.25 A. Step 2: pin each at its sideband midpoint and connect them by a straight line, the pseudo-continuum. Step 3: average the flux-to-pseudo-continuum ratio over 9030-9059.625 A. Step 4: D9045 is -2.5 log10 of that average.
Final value -0.03 mag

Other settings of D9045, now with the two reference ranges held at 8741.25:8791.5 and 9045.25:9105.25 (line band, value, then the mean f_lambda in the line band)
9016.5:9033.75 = 0.02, 8.99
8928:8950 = -0.05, 9.28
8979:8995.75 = 0.04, 8.68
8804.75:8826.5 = -0.02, 8.5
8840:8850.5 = -0.04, 8.77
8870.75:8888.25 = -0.03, 8.82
